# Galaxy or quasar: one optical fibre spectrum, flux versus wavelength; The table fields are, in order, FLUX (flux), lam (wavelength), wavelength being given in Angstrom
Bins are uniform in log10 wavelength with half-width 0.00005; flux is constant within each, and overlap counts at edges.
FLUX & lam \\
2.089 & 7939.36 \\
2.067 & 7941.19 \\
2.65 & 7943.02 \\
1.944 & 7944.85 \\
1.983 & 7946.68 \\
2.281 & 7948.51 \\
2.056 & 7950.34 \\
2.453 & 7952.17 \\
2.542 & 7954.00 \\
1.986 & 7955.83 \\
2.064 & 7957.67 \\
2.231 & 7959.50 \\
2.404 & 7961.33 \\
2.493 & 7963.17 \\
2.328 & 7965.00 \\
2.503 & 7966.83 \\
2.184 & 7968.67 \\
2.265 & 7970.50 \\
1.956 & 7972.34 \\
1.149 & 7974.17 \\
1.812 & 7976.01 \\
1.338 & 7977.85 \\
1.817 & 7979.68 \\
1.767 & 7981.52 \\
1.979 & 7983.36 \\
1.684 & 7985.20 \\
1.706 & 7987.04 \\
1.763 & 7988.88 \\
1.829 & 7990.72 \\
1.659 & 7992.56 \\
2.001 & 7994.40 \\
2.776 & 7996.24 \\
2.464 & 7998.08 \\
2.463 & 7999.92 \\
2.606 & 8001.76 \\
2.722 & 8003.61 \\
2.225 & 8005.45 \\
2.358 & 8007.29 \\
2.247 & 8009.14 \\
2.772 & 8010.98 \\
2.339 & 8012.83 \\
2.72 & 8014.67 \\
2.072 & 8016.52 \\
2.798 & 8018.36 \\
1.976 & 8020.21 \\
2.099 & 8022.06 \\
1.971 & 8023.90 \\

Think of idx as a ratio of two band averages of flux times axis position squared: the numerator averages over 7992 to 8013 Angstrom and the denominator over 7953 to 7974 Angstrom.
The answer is 1.1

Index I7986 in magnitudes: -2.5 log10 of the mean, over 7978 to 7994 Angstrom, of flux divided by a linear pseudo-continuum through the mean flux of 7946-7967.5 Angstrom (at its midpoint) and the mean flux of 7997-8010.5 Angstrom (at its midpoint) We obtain 0.331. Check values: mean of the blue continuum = 2.28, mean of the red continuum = 2.46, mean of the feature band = 1.76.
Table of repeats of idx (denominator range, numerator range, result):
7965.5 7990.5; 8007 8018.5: 1.34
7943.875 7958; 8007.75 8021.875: 1.12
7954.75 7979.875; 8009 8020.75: 1.21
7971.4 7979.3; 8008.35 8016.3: 1.58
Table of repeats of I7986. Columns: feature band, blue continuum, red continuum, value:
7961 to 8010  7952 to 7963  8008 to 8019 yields 0.14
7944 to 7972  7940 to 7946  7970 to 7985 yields -0.13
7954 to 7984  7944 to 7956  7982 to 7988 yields -0.03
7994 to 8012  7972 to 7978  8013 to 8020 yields -0.15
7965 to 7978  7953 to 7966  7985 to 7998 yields 0.12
